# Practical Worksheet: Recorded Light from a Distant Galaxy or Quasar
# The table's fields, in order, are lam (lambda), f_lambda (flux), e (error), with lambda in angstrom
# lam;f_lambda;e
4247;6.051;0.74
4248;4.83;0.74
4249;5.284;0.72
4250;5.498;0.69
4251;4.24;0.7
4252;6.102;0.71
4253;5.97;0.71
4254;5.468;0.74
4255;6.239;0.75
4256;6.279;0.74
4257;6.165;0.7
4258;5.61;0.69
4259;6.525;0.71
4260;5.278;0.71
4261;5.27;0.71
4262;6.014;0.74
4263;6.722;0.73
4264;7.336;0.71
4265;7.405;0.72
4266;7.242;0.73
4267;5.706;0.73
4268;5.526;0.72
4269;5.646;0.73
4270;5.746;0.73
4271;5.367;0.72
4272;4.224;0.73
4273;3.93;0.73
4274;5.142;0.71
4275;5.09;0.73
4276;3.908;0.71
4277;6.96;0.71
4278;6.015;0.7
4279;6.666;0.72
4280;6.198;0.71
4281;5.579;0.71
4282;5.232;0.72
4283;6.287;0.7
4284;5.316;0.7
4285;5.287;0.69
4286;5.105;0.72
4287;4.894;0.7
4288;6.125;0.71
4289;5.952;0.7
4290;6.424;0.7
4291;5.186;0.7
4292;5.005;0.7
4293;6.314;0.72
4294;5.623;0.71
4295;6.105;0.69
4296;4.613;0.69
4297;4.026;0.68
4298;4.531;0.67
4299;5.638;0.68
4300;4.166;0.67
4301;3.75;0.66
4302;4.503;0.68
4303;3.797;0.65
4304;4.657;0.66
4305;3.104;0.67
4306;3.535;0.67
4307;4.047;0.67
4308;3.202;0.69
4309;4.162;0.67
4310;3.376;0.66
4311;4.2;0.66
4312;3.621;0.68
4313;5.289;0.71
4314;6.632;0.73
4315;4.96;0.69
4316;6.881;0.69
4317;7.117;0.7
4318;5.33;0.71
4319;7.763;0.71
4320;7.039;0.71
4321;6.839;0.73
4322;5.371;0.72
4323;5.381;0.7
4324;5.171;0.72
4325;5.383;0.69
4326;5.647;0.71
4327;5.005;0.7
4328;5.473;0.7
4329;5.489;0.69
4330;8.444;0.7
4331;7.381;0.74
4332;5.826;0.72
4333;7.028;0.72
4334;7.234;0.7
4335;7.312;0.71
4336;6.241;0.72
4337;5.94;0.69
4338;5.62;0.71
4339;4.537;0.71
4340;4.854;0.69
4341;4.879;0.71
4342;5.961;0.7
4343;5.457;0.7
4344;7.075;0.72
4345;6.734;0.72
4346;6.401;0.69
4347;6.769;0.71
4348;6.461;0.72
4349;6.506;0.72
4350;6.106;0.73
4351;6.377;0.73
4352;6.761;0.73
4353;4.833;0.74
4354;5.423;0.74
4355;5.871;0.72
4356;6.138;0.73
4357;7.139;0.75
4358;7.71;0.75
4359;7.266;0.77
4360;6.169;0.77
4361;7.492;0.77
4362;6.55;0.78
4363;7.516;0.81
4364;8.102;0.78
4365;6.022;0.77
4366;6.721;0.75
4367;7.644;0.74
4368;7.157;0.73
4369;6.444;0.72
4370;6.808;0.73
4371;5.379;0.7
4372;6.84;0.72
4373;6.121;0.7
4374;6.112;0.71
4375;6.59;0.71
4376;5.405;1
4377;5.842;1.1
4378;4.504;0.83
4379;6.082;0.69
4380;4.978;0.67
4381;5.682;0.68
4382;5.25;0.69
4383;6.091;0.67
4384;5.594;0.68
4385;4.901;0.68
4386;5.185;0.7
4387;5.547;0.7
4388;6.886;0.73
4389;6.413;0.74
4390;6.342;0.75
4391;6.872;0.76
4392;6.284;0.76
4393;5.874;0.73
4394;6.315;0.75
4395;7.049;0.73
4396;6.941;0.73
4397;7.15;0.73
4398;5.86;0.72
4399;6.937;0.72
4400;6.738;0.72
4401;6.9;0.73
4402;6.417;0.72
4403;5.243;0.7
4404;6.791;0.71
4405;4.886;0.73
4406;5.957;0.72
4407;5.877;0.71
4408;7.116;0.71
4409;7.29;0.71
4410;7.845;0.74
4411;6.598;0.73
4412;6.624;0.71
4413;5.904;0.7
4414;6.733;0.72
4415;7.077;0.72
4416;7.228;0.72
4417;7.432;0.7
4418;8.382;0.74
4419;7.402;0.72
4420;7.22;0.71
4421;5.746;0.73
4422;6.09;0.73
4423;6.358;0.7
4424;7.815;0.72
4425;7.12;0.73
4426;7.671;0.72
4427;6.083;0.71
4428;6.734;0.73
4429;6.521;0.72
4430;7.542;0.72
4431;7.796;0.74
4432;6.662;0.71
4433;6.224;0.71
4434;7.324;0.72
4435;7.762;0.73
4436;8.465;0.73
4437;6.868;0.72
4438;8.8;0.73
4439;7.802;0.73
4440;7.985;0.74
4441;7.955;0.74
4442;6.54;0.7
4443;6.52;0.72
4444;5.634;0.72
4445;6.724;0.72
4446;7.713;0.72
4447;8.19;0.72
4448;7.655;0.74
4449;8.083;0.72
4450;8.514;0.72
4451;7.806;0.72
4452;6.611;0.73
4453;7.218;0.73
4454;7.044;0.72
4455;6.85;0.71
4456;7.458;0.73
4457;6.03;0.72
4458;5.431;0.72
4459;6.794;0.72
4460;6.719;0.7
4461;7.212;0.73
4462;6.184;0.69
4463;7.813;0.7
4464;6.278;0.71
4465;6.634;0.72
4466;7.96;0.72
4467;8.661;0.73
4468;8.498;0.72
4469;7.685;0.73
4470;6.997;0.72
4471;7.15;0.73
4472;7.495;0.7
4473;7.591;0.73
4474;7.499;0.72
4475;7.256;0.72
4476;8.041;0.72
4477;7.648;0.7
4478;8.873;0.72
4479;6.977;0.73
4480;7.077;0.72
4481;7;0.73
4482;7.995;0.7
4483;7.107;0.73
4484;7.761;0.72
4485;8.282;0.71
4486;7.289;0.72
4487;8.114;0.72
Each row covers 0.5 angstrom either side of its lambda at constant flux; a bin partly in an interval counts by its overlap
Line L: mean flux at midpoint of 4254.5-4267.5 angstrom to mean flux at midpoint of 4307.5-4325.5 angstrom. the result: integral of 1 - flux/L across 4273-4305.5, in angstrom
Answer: 3.6 angstrom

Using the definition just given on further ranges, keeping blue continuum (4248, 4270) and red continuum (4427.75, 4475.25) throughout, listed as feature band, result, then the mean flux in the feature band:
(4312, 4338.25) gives 0.9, 6.18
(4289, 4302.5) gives 2.4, 5.1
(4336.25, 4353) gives 1.4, 5.99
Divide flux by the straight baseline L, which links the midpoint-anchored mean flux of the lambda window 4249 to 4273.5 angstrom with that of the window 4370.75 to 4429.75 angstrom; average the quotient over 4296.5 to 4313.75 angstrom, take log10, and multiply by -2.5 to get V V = 0.40 mag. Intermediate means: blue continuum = 5.8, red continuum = 6.4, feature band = 4.13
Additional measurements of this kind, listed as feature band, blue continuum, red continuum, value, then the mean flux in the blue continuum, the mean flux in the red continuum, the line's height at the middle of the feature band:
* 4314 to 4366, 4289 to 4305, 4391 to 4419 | -0.12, 4.93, 6.66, 5.62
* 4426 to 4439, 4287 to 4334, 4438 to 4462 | -0.05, 5.34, 7.17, 6.94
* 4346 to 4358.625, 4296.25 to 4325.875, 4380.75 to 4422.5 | -0.13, 4.95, 6.45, 5.63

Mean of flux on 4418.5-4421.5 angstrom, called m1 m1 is 6.79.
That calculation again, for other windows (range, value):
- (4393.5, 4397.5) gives 6.86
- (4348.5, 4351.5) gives 6.33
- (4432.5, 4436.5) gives 7.44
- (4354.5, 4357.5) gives 6.38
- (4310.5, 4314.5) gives 4.94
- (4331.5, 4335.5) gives 6.85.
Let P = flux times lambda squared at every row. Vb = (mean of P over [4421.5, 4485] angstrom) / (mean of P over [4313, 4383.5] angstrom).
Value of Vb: 1.22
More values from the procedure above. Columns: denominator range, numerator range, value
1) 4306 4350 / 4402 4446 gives 1.25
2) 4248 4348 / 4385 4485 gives 1.34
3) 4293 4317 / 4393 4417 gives 1.49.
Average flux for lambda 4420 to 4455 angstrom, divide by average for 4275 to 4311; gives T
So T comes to 1.44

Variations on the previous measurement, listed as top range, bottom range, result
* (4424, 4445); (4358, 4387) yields 1.15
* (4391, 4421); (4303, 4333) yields 1.24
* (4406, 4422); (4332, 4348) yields 1.13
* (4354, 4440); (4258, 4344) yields 1.20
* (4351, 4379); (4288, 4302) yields 1.24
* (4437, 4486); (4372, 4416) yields 1.18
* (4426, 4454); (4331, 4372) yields 1.14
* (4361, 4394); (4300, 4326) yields 1.24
